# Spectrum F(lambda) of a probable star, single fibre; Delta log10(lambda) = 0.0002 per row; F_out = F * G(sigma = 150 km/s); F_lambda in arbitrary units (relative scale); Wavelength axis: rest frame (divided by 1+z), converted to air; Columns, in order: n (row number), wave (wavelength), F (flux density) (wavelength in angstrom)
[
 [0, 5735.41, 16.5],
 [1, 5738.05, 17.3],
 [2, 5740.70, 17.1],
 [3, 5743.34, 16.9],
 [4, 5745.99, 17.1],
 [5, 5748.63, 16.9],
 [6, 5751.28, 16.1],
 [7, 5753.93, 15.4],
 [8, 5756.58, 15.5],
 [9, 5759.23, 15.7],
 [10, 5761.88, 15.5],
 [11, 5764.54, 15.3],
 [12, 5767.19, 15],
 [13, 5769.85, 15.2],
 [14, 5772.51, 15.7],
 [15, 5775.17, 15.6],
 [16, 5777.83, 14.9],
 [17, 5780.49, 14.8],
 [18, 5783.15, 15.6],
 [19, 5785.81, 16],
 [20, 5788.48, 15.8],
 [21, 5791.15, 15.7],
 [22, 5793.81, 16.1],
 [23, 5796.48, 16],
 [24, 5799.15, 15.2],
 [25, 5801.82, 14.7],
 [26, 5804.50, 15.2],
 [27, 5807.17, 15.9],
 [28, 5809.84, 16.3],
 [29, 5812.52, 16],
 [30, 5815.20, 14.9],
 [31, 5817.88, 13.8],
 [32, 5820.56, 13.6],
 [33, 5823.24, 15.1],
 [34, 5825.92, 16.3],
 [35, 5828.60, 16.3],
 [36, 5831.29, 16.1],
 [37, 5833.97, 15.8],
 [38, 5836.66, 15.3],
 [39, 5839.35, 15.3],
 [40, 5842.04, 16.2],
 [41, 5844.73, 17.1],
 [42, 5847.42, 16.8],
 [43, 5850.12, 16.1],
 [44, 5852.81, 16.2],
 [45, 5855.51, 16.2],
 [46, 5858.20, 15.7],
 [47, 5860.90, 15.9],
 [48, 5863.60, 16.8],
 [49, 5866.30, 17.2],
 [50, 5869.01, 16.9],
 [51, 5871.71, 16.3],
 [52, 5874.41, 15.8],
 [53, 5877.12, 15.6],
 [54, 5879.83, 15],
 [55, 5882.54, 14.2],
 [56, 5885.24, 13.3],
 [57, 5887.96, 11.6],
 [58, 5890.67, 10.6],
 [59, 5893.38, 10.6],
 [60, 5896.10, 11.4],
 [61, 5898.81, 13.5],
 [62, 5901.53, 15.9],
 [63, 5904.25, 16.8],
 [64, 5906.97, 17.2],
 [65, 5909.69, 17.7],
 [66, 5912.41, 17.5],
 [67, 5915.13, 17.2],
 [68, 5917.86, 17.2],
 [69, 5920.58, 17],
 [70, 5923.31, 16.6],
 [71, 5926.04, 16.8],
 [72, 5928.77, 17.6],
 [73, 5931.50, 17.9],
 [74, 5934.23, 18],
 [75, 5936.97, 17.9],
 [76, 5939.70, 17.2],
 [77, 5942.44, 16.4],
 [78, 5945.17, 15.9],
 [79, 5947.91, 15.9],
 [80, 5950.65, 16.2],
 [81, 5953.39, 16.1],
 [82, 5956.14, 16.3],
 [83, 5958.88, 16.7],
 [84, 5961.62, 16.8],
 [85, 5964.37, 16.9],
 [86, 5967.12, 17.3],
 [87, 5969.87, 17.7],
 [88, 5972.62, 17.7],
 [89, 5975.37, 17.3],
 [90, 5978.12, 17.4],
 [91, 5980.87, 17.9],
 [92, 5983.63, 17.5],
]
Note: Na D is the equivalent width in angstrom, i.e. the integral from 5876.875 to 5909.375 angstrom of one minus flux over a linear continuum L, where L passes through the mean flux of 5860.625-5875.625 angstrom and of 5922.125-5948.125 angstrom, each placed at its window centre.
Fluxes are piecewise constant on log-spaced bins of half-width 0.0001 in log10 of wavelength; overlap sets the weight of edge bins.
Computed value 5.6 angstrom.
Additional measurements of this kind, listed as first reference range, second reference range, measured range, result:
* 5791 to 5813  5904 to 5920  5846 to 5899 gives 5.9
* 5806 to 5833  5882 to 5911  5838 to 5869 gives -3.4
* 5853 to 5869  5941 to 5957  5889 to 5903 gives 3.3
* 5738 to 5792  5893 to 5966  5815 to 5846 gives 1.1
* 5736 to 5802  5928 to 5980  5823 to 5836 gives 0.2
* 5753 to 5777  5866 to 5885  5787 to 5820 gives 0.1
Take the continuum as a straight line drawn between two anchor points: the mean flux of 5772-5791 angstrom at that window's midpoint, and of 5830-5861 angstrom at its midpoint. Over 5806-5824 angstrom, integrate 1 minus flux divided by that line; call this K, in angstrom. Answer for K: 0.8 angstrom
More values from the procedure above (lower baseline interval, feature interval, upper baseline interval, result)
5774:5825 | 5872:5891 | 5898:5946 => 2.7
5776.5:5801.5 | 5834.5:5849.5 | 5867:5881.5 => -0.3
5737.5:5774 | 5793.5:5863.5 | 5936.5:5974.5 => 2.5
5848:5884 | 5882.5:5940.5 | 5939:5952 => 1.9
